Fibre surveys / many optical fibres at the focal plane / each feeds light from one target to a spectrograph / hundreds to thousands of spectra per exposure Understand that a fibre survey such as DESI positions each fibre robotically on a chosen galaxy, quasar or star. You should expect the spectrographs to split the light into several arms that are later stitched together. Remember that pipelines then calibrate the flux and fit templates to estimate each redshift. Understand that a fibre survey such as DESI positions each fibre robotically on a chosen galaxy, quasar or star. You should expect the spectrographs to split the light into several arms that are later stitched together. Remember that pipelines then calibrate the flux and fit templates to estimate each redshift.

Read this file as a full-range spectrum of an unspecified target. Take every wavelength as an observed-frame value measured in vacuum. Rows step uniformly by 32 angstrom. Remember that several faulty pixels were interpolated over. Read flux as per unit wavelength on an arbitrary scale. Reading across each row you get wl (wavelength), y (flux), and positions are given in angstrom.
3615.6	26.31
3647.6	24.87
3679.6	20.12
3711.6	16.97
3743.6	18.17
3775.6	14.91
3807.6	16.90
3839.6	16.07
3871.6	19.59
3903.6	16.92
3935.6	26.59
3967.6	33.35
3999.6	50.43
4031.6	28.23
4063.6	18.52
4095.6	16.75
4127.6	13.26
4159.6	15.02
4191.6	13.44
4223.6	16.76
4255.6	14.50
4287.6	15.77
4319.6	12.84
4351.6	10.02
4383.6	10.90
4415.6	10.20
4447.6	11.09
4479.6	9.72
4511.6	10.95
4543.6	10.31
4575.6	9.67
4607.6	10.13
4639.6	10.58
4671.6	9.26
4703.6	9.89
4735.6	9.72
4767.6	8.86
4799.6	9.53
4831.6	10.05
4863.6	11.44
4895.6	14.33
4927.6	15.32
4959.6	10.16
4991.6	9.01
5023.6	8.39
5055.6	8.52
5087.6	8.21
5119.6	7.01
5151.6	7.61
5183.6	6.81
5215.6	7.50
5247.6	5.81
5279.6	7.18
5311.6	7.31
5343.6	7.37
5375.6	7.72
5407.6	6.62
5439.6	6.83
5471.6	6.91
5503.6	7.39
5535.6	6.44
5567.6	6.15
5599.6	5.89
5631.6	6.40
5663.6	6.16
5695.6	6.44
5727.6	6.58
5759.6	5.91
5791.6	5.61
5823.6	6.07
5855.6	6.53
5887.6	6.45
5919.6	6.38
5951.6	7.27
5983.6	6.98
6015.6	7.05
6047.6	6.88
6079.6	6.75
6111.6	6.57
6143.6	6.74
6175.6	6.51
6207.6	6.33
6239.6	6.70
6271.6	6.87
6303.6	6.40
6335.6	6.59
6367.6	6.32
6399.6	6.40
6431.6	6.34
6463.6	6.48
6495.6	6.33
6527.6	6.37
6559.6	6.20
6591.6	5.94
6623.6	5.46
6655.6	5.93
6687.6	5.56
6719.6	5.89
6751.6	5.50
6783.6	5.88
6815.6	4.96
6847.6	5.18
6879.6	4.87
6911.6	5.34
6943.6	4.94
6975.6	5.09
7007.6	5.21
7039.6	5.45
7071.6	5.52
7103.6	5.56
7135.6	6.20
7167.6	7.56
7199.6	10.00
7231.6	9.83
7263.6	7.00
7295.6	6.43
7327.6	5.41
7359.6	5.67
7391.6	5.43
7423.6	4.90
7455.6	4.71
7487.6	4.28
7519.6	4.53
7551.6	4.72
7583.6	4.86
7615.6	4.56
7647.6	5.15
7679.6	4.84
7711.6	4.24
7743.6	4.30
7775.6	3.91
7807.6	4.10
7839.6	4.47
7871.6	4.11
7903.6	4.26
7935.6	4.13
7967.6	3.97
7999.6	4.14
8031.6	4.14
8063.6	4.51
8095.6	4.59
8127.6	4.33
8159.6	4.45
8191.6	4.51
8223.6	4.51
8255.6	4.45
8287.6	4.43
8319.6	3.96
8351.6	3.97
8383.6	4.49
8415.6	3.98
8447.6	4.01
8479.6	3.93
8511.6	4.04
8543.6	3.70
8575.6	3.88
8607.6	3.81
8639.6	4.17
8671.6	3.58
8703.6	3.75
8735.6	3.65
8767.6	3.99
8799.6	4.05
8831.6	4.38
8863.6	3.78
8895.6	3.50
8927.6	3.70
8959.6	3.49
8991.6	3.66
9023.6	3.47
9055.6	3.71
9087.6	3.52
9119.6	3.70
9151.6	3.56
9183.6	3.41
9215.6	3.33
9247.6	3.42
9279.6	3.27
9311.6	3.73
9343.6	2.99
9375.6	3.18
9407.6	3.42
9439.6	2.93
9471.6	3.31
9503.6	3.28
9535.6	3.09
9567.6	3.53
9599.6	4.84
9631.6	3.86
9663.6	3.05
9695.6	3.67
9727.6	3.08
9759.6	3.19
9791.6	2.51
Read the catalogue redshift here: 1.578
